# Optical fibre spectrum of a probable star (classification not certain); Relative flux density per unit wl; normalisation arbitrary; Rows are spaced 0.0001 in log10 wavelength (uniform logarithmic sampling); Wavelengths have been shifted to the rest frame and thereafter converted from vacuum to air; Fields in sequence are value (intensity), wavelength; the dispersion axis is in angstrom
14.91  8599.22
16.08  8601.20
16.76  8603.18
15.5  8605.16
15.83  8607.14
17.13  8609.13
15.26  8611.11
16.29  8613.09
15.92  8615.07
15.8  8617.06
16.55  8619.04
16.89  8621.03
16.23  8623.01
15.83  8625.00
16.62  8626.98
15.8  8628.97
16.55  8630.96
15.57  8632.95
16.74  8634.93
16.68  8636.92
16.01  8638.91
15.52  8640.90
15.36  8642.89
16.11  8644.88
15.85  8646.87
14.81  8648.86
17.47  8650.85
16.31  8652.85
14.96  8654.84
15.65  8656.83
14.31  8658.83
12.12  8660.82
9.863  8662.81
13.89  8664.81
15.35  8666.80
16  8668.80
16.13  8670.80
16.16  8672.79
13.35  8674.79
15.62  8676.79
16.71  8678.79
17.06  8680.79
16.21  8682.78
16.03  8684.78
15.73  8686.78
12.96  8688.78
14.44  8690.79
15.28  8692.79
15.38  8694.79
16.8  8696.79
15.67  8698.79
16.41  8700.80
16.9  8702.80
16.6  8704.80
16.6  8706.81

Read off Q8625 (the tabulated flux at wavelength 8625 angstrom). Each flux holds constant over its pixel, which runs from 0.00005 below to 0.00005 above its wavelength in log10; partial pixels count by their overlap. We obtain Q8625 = 15.83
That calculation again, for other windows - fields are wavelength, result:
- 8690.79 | 14.44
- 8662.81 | 9.863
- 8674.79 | 13.35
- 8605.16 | 15.5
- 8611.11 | 15.26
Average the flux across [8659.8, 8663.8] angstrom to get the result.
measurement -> 11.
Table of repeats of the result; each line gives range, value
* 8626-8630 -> 16.2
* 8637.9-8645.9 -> 15.8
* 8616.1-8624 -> 16.4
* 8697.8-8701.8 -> 16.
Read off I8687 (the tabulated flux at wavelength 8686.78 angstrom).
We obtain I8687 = 15.73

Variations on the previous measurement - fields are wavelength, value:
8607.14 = 15.83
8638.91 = 16.01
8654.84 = 14.96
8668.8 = 16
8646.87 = 15.85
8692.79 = 15.28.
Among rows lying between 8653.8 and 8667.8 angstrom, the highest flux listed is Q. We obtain 15.65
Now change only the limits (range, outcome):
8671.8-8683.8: 17.06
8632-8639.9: 16.74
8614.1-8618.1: 15.92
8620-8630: 16.89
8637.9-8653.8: 17.47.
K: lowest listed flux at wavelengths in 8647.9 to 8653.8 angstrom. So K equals 14.81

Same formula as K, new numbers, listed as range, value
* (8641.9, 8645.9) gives 15.36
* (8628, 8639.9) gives 15.57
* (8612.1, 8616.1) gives 15.92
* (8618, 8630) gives 15.8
